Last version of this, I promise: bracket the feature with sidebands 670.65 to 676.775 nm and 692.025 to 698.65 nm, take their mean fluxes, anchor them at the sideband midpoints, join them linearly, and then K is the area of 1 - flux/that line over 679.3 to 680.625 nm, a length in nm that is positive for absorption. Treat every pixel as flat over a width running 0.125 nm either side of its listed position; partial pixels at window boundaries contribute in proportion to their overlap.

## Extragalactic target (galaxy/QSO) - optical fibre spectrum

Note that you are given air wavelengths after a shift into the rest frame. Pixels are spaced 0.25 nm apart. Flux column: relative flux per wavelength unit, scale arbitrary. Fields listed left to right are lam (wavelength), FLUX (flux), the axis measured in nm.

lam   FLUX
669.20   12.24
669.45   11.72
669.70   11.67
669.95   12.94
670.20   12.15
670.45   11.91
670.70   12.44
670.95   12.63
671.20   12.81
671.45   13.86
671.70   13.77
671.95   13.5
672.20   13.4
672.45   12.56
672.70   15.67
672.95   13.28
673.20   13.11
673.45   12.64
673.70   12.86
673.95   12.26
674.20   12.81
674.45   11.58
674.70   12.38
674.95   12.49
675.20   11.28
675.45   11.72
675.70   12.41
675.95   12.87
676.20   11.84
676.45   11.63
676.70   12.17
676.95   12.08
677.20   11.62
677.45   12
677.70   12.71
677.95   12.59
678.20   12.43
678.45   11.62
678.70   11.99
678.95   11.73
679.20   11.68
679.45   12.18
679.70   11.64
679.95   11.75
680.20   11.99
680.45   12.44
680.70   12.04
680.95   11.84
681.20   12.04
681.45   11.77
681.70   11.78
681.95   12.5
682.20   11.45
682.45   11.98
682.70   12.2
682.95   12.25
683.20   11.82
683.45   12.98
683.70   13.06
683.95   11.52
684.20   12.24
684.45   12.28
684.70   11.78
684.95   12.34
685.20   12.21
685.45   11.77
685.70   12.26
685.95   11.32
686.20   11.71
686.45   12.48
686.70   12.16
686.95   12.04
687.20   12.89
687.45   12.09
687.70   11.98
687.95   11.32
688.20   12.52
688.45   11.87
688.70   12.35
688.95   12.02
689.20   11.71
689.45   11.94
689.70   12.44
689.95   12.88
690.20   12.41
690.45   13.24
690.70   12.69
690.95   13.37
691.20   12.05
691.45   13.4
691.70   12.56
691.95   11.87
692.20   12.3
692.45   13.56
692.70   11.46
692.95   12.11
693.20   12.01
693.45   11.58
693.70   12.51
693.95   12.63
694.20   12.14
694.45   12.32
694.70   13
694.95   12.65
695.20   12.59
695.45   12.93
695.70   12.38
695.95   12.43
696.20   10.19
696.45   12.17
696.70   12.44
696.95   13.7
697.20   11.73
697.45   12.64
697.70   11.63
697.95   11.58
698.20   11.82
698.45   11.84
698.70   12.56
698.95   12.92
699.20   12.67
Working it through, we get 0.06 nm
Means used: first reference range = 12.7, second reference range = 12.2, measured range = 12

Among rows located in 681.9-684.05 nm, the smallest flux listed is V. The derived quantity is 11.45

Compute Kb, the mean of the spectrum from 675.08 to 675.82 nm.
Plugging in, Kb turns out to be 11.8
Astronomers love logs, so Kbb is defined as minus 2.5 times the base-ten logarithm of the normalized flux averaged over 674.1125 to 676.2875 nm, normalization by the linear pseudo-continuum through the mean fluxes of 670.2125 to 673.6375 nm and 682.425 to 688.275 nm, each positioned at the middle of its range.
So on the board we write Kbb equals 0.07 mag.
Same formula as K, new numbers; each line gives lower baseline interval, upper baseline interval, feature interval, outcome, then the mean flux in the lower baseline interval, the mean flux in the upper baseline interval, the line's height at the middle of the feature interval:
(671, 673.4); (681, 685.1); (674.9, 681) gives 0.35 nm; 13.5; 12.1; 12.8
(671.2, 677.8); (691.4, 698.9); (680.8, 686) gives 0.17 nm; 12.6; 12.3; 12.5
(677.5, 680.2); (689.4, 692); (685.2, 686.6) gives 0.05 nm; 12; 12.7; 12.4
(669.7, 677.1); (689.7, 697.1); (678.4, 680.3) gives 0.11 nm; 12.6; 12.5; 12.6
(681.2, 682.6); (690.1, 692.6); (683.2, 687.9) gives 0.03 nm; 11.9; 12.7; 12.2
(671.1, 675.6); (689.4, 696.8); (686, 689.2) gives 0.12 nm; 12.9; 12.4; 12.5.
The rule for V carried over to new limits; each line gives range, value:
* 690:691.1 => 12.41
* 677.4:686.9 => 11.32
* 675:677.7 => 11.28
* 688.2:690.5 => 11.71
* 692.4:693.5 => 11.46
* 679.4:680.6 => 11.64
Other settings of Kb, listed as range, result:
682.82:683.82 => 12.5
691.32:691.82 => 13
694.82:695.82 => 12.6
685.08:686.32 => 11.9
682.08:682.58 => 11.7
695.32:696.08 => 12.6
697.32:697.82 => 12.1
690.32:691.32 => 12.8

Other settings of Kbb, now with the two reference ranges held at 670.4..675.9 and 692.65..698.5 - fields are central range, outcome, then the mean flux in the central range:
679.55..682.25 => 0.057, 11.9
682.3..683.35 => 0.042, 12.1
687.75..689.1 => 0.034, 12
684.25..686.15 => 0.043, 12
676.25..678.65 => 0.053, 12.1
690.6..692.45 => -0.031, 12.7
